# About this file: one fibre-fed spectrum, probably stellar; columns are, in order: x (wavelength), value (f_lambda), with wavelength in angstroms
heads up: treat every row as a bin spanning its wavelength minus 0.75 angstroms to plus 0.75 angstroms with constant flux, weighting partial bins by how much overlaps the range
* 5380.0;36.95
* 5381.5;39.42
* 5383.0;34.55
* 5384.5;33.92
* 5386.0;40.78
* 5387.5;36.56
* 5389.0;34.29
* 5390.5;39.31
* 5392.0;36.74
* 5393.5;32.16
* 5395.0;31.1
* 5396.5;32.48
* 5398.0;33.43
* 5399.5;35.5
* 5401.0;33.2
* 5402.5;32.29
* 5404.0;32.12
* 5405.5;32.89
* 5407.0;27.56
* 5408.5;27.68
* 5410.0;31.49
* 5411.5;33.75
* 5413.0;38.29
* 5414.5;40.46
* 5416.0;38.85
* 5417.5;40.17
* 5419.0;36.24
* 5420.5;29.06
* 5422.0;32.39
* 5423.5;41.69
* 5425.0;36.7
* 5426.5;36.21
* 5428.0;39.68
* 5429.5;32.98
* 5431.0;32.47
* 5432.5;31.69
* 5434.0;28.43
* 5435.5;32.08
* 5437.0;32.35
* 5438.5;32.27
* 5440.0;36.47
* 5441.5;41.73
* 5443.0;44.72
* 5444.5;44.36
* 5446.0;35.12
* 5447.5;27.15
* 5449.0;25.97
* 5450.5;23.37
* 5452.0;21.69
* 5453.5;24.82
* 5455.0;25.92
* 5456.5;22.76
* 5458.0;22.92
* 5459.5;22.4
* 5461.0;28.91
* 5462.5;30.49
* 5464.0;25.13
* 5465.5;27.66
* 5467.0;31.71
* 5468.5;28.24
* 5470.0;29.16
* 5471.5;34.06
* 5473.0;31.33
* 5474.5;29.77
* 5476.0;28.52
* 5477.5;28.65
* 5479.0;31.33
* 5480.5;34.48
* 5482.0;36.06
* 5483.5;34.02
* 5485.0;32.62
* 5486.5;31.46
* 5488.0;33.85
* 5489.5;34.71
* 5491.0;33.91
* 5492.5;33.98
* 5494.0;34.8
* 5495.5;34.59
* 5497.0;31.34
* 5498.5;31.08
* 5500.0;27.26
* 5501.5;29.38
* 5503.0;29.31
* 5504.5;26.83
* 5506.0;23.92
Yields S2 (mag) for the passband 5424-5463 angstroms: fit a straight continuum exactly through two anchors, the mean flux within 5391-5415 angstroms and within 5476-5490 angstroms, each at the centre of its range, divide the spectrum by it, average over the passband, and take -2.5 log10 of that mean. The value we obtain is 0.054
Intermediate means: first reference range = 33.2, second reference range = 32.7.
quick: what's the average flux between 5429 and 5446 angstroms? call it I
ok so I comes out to 35.4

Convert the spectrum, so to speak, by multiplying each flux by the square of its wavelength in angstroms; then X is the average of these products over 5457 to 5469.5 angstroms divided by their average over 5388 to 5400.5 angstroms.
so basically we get 0.8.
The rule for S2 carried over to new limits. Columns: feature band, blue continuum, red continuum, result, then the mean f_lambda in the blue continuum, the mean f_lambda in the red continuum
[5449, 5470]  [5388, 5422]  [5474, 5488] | 0.25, 34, 32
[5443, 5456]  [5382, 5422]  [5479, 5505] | 0.14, 34.4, 32.4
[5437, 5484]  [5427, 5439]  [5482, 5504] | 0.08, 32.8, 32.4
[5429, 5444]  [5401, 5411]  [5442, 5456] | -0.14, 30.9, 30.4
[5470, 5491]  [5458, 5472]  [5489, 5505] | -0.09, 28.2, 31.6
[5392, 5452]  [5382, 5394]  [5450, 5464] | -0.12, 36.2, 24.9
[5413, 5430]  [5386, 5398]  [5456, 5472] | -0.16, 35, 27.6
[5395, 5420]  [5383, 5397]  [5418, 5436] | 0.02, 35.3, 34.2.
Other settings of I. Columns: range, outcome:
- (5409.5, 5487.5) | 32.1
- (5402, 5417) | 33.7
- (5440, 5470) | 29.4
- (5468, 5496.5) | 32.4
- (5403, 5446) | 35.2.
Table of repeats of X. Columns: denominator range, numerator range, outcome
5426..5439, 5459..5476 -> 0.89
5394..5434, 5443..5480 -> 0.86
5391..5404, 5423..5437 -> 1.04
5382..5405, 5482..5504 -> 0.97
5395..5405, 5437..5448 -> 1.15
